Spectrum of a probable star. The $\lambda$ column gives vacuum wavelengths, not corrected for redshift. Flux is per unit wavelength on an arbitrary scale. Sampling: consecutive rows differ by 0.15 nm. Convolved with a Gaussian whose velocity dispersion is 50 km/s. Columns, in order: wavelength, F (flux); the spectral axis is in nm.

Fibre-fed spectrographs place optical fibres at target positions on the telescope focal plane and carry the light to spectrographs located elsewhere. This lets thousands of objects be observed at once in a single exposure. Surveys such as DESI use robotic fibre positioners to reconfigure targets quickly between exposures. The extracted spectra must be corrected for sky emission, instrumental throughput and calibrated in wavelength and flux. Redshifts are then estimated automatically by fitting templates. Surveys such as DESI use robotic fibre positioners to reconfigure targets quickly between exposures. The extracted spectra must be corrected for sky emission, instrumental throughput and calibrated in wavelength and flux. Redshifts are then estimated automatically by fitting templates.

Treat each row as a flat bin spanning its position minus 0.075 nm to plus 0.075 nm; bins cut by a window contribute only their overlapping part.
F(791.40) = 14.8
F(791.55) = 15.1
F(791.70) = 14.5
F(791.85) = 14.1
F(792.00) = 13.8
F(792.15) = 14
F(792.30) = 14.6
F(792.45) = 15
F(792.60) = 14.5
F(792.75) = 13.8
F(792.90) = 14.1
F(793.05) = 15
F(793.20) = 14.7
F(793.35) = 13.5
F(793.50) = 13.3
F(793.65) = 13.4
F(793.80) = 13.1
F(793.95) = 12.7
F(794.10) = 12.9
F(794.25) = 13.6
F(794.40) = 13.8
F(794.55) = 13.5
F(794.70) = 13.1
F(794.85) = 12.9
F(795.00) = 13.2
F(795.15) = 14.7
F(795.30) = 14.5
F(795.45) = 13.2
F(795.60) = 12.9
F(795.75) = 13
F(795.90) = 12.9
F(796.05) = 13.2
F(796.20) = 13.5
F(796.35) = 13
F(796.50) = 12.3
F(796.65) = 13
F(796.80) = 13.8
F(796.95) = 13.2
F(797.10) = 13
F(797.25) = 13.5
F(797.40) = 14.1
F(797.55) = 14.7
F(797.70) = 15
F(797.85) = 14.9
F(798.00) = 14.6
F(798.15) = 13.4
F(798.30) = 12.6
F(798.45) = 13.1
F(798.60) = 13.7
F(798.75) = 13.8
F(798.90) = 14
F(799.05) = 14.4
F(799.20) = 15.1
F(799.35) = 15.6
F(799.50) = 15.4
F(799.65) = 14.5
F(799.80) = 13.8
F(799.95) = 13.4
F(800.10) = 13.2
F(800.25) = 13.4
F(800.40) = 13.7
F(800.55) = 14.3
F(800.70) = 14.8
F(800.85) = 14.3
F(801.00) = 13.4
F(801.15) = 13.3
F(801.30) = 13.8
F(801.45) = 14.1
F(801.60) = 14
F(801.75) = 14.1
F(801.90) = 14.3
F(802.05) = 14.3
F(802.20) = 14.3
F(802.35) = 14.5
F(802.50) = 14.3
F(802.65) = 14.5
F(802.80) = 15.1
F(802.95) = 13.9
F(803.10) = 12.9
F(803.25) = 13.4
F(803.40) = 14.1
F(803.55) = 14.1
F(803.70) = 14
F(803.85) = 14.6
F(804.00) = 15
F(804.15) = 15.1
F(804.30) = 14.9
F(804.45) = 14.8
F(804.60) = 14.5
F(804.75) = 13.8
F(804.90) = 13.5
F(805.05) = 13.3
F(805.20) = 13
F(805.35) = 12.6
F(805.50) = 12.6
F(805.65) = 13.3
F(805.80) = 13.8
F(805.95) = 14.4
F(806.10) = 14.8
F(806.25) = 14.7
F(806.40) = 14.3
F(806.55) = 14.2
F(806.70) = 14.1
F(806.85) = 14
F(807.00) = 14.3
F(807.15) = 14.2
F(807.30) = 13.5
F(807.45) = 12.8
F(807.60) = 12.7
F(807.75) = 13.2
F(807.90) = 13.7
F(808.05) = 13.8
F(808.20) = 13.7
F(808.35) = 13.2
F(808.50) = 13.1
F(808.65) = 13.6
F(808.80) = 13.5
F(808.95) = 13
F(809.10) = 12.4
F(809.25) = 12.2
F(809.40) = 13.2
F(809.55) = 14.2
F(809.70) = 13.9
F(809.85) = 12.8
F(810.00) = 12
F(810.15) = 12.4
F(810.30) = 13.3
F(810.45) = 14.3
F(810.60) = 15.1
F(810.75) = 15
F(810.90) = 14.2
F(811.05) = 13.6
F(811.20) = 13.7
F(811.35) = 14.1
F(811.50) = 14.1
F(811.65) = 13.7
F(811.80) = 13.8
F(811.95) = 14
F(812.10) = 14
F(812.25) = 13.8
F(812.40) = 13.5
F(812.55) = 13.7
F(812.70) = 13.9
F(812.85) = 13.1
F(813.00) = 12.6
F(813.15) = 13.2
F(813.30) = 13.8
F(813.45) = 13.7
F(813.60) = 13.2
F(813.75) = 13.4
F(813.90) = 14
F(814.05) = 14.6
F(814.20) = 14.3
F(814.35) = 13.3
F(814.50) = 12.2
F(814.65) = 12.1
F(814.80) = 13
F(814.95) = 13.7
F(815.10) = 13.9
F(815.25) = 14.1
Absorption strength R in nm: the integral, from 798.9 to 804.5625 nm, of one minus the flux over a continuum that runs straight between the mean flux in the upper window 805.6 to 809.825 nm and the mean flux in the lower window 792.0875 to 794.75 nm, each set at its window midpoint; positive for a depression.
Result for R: -0.22 nm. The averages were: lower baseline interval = 13.8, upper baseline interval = 13.6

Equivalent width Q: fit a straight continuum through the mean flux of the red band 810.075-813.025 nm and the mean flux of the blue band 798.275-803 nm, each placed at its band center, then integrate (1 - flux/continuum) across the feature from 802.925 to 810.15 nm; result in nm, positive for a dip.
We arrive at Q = 0.15 nm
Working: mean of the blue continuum 14.1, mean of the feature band 13.7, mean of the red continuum 13.8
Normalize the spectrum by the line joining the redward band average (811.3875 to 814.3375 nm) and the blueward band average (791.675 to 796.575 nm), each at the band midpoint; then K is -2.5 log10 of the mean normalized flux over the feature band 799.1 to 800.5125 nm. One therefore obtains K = -0.05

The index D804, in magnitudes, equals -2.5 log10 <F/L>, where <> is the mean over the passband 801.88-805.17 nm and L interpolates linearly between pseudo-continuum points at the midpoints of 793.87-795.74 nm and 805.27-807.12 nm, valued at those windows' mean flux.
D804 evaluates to -0.03 mag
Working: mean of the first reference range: 13.4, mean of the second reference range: 13.9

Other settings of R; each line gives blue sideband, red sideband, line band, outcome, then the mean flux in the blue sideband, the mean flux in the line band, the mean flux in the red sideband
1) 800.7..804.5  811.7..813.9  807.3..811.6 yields 0.10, 14.2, 13.5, 13.6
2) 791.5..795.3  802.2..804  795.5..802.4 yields 0.10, 13.9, 13.8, 14.2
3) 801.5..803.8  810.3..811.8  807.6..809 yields 0.07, 14.1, 13.4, 14.1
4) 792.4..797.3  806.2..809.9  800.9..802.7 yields -0.07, 13.5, 14.1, 13.5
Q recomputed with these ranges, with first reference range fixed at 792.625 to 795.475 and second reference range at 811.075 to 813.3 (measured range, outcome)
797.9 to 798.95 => 0.00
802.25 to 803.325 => -0.03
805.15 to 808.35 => -0.01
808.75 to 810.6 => 0.07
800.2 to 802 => -0.04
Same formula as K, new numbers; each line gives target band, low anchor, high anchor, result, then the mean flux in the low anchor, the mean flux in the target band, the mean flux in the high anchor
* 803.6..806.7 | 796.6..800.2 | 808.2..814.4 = -0.022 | 14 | 14.1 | 13.6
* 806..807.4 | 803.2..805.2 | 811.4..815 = -0.015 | 14.2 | 14.2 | 13.5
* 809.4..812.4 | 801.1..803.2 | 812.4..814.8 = -0.016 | 14.1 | 13.8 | 13.4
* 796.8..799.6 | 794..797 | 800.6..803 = -0.033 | 13.3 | 14.1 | 14.2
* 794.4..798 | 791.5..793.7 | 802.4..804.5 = 0.055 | 14.2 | 13.6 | 14.3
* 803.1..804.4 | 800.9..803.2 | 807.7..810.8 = -0.033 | 14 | 14.3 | 13.4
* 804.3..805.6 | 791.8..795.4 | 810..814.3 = 0.015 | 13.8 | 13.6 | 13.8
